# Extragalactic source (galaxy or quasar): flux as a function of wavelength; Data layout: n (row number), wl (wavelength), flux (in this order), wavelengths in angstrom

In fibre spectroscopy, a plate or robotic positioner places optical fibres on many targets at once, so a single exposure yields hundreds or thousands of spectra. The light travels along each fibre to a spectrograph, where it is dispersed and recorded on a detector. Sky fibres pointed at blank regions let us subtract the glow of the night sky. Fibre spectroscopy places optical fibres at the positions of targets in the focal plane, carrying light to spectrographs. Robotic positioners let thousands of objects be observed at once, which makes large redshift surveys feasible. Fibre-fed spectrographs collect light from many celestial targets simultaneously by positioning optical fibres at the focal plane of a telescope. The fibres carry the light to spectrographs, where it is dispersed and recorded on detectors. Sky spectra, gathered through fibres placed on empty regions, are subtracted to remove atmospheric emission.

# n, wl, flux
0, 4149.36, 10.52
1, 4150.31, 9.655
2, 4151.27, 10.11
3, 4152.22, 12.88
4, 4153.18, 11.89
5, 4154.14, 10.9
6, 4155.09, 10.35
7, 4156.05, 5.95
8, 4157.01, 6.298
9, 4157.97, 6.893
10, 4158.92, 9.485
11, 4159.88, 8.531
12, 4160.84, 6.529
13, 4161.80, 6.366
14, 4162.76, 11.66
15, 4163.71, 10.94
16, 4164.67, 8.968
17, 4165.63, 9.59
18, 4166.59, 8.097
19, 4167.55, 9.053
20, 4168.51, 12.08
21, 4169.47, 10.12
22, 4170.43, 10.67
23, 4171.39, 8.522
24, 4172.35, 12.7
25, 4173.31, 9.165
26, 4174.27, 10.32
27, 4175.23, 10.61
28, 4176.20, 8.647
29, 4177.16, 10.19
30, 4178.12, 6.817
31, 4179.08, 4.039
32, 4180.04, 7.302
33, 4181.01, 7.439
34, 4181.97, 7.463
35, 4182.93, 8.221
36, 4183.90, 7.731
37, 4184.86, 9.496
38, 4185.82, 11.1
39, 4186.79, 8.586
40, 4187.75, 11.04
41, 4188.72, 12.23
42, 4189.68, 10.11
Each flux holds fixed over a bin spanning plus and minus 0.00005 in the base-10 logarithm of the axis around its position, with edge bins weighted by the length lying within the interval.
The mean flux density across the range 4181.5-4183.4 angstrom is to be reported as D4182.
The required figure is 7.85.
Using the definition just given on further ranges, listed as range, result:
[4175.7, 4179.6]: 7.43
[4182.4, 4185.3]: 8.45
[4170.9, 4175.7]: 10.3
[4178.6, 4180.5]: 5.66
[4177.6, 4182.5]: 6.67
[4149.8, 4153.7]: 11.1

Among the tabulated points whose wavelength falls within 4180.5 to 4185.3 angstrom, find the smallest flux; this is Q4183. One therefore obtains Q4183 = 7.439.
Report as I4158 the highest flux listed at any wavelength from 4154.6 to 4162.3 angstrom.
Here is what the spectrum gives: 10.35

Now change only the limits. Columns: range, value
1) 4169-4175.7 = 12.7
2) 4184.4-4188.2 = 11.1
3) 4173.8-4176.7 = 10.61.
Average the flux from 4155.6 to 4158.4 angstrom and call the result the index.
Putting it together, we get 6.36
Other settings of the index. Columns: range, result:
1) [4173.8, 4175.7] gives 10.5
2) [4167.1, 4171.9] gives 10.1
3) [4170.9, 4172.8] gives 10.6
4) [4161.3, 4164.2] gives 9.65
